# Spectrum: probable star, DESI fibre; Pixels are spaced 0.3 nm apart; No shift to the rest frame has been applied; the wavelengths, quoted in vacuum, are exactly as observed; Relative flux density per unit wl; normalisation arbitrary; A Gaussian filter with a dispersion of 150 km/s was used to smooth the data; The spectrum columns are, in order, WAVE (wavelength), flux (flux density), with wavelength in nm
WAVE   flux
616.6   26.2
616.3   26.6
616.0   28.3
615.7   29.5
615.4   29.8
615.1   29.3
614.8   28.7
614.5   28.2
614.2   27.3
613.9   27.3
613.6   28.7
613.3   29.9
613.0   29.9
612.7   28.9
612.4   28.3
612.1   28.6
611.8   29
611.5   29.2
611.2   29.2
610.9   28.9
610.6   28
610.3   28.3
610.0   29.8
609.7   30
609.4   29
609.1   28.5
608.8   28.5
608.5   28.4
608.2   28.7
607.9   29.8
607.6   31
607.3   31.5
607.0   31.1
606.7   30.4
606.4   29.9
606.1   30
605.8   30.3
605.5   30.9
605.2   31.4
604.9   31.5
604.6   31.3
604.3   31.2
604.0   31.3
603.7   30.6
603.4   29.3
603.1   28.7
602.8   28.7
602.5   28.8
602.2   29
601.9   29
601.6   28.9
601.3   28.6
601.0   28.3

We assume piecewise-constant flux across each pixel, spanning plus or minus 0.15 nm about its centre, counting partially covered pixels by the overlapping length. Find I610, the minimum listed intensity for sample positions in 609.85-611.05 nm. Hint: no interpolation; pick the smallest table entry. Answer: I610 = 28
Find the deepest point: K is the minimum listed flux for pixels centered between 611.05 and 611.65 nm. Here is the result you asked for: 29.2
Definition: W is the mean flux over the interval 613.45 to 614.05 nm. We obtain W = 28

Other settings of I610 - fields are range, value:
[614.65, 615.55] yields 28.7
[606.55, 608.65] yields 28.4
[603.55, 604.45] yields 30.6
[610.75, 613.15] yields 28.3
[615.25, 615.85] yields 29.5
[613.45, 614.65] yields 27.3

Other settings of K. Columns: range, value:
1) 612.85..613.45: 29.9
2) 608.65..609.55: 28.5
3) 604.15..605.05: 31.2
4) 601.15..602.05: 28.6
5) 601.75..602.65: 28.8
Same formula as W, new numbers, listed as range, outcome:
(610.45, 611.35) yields 28.7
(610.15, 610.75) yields 28.2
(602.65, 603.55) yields 28.9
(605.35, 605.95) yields 30.6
